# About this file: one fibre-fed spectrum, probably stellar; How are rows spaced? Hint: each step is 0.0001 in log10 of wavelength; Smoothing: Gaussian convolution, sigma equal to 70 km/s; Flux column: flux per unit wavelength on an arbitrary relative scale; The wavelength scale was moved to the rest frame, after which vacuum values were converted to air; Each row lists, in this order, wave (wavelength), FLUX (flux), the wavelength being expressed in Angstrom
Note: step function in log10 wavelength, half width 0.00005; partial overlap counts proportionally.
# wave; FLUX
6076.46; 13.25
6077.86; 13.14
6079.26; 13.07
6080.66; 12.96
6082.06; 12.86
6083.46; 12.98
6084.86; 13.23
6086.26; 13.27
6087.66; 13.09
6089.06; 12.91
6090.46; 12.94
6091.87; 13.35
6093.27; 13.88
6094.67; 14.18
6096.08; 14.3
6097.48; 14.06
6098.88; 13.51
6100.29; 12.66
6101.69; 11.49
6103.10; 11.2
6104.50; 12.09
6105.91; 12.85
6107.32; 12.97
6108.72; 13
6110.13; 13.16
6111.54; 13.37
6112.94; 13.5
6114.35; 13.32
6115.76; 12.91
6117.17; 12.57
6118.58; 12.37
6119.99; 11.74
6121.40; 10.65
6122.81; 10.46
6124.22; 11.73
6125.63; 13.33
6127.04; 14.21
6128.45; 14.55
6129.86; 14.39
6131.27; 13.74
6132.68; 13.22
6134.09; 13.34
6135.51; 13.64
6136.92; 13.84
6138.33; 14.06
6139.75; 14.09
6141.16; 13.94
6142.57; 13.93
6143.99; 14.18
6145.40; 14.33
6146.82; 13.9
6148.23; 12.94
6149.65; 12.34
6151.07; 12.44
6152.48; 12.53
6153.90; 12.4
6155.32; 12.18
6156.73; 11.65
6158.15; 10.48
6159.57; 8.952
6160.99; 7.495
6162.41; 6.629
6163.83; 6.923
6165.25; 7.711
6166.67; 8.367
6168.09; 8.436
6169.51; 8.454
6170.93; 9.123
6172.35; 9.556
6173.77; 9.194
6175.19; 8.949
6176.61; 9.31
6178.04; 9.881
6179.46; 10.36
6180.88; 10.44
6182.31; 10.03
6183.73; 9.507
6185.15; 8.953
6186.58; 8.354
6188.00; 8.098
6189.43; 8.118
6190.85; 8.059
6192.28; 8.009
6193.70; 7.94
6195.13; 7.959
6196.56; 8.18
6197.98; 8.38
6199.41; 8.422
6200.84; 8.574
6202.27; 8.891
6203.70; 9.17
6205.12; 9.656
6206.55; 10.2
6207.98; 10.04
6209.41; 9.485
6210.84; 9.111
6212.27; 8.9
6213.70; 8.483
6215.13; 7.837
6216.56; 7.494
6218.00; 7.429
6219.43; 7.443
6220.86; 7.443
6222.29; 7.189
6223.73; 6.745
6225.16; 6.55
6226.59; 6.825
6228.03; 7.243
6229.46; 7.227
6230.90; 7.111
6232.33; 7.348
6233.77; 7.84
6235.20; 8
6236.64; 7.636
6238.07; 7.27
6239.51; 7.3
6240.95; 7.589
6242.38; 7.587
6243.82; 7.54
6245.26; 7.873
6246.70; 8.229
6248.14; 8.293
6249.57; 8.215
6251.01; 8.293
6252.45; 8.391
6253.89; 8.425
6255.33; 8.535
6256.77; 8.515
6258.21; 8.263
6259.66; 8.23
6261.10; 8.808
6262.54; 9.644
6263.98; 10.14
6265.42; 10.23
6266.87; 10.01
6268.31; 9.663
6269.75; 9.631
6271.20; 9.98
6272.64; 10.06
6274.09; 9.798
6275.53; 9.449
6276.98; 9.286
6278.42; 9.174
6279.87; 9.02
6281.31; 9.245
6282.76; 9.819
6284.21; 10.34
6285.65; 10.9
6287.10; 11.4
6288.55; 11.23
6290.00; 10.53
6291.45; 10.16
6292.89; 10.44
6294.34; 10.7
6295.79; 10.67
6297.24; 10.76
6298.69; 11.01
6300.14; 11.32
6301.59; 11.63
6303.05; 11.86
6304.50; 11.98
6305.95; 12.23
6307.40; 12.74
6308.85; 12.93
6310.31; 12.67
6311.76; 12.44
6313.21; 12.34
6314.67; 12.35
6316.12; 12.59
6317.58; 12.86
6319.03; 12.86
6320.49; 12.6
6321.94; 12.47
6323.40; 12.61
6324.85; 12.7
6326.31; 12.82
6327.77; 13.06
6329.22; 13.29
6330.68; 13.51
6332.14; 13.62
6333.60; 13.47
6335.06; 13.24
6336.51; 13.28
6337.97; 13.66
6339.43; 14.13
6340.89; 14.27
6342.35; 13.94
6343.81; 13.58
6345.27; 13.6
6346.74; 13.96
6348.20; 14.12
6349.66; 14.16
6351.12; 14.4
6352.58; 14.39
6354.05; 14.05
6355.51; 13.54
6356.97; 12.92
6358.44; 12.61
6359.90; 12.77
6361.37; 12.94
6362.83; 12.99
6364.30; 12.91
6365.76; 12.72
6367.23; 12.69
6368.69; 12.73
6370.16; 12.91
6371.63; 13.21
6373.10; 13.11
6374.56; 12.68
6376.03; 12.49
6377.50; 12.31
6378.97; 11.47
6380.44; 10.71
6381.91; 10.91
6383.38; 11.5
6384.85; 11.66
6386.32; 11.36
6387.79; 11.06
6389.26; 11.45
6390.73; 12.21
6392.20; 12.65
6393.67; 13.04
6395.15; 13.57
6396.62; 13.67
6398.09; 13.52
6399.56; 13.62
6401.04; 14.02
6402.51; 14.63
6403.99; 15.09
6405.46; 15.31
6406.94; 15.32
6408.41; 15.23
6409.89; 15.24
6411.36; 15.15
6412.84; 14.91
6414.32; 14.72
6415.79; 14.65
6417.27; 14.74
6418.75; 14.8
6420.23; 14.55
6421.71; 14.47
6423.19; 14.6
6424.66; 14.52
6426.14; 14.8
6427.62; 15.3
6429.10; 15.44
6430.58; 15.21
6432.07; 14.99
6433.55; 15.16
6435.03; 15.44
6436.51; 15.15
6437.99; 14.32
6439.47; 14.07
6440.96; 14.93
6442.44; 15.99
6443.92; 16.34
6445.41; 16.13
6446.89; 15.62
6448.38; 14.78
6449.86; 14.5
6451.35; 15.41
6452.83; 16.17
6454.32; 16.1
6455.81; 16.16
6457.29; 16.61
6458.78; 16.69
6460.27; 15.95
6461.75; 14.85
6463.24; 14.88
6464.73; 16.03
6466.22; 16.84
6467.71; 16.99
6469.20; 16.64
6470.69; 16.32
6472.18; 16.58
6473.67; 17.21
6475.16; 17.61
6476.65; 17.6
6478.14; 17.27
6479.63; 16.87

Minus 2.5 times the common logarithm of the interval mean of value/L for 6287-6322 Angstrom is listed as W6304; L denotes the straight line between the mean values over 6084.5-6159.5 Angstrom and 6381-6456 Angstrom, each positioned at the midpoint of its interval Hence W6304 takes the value 0.18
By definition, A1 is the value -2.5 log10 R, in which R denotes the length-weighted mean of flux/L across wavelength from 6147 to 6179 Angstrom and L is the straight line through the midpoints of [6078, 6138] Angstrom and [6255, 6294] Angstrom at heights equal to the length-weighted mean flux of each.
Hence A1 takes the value 0.21 mag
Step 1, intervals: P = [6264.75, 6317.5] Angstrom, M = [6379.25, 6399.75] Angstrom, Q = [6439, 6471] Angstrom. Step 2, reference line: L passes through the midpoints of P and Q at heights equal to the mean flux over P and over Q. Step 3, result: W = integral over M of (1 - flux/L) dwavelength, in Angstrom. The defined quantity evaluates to 2.5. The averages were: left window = 10.9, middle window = 12.2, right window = 15.8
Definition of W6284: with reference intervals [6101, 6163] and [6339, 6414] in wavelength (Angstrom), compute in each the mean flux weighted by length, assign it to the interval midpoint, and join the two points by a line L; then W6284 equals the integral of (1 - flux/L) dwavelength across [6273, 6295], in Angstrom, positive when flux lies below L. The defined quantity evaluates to 4.9 Angstrom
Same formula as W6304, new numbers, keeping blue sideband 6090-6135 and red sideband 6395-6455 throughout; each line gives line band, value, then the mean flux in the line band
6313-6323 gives 0.136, 12.6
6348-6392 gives 0.158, 12.6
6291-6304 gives 0.274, 11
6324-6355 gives 0.057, 13.7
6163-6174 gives 0.498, 8.42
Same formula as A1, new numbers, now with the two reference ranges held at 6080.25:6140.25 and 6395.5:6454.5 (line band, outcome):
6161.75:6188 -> 0.45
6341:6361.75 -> 0.06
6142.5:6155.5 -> 0.02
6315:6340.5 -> 0.10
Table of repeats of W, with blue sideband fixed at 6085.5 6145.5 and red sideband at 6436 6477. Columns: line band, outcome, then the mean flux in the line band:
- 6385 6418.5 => 3.6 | 13.8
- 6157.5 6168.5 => 4.4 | 8.1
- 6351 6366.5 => 1.9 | 13.2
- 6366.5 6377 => 1.7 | 12.8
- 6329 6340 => 1.0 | 13.5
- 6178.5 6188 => 2.9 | 9.51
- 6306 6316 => 1.5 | 12.6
